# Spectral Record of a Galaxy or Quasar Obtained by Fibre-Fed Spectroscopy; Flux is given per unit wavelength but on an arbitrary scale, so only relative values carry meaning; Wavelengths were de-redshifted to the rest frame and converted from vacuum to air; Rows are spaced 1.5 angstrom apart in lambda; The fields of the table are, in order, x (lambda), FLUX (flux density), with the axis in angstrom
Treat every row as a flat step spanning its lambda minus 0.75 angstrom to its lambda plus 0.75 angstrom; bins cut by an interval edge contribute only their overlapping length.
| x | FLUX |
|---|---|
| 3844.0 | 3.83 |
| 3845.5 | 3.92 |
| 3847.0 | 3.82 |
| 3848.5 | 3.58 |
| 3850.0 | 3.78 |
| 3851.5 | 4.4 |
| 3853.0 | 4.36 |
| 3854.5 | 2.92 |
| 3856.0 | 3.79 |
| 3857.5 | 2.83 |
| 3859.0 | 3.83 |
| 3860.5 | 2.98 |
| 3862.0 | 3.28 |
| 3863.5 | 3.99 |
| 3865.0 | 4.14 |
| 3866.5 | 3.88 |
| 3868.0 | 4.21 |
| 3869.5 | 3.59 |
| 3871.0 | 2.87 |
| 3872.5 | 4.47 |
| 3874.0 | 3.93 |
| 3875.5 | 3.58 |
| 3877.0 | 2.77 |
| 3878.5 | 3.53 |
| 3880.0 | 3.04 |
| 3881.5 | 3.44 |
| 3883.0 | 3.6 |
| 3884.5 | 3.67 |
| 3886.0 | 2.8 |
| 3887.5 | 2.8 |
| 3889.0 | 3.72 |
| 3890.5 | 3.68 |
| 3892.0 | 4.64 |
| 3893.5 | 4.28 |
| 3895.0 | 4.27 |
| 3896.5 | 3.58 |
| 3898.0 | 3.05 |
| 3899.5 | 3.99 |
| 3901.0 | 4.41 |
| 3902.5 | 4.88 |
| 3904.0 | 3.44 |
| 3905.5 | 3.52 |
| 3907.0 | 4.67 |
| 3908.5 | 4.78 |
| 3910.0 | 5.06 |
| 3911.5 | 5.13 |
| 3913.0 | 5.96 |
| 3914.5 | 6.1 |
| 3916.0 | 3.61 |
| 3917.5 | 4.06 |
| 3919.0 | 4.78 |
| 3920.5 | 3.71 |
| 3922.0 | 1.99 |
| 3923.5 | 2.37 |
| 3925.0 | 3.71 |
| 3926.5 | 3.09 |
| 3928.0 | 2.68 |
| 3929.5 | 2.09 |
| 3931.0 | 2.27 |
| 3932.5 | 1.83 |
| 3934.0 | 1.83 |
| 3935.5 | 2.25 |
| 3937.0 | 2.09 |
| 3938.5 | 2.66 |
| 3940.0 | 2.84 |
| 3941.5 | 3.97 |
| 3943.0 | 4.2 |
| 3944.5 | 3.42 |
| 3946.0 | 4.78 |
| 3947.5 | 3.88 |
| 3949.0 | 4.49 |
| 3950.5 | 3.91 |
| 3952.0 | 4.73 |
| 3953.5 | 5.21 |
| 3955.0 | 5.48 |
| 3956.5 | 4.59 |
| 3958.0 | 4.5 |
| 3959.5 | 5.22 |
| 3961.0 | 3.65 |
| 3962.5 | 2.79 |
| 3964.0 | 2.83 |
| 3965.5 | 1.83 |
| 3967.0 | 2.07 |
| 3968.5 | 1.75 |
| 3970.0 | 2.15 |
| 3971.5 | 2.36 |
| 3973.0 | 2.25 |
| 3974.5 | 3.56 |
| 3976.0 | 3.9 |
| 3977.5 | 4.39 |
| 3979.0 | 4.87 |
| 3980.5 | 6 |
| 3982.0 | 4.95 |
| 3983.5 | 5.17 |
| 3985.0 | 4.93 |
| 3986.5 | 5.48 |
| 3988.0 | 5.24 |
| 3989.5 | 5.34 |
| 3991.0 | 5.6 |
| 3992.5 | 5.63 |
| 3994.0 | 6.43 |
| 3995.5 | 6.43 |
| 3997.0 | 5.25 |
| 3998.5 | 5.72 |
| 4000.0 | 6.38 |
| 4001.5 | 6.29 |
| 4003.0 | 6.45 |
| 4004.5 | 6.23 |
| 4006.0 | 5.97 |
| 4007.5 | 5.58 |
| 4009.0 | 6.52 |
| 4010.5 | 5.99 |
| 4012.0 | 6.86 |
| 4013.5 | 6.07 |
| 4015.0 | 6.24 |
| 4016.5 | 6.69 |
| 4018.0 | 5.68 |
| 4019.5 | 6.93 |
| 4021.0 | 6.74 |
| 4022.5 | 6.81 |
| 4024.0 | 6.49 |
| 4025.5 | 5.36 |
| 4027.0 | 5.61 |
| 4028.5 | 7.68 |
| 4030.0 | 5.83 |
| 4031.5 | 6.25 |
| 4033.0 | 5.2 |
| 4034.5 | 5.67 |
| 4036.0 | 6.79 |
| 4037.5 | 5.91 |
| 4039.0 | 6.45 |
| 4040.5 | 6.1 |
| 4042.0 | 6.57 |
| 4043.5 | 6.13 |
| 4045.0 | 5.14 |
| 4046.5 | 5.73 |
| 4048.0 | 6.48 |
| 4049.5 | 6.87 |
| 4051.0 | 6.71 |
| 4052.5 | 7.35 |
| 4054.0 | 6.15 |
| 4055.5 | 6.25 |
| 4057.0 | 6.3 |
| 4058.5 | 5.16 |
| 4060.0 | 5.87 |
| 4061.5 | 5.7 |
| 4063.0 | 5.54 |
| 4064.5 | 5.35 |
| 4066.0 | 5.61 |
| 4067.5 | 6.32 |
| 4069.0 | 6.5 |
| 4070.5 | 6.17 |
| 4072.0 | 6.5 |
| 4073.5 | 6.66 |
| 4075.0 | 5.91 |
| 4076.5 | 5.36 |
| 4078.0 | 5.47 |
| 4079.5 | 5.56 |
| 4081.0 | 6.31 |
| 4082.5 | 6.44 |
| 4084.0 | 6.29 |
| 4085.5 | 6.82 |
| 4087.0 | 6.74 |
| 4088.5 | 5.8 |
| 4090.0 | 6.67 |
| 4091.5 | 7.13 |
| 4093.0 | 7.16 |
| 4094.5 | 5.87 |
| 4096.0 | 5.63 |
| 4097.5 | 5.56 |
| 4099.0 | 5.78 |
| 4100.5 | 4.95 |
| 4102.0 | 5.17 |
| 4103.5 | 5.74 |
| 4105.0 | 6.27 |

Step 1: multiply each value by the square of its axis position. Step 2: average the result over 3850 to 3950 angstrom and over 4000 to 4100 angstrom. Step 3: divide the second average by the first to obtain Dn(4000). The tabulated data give 1.83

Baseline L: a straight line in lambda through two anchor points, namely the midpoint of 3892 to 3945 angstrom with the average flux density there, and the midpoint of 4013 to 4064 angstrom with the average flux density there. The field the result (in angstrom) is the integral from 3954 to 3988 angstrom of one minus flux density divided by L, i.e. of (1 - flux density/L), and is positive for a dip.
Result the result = 6.2 angstrom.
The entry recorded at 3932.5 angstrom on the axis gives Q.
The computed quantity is 1.83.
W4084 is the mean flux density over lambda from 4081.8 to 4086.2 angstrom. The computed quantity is 6.51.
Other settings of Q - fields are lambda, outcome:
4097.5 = 5.56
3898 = 3.05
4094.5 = 5.87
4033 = 5.2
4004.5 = 6.23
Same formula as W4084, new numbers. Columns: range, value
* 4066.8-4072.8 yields 6.38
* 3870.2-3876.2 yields 3.71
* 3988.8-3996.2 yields 5.89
